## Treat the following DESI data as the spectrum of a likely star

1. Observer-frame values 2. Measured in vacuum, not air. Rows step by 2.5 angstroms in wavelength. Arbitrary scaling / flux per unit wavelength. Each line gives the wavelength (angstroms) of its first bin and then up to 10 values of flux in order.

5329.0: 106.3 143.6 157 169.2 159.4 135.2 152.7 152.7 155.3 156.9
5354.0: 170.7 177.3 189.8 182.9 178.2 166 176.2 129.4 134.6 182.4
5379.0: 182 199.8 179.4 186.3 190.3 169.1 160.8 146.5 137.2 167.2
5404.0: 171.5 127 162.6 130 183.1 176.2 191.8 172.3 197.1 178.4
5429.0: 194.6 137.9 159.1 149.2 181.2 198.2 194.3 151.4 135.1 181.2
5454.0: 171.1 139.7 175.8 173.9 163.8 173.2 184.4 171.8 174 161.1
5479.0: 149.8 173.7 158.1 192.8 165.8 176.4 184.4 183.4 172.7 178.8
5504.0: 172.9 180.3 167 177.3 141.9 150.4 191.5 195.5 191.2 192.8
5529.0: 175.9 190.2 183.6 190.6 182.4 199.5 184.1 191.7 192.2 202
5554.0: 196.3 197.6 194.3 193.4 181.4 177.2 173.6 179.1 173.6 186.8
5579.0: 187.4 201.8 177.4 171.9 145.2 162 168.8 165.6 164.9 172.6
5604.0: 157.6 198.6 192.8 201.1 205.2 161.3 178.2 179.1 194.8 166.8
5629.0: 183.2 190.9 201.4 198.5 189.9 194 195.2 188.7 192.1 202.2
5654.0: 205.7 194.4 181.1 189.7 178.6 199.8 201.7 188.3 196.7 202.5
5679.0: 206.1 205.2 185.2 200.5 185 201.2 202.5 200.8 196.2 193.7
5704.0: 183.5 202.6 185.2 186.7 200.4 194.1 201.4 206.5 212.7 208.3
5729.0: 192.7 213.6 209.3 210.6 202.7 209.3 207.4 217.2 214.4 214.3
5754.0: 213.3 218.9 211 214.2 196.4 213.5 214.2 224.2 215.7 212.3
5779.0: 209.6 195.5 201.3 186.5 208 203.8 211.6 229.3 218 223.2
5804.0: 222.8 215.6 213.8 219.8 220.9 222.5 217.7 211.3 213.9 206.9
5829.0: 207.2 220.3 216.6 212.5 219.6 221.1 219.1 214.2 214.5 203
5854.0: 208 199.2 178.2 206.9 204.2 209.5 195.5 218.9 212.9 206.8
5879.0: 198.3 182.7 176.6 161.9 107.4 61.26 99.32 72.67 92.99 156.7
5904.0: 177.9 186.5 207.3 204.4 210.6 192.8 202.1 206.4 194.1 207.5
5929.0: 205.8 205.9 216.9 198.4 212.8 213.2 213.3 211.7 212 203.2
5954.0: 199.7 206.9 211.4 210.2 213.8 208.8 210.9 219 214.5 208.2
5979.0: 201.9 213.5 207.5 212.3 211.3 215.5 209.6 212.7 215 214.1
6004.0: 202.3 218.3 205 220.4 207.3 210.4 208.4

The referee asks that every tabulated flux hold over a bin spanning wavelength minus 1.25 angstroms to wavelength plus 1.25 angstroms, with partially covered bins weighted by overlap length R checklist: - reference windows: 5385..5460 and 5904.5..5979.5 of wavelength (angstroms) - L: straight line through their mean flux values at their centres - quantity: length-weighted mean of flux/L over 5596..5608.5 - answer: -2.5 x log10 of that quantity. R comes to 0.05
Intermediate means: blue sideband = 167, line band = 173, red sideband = 207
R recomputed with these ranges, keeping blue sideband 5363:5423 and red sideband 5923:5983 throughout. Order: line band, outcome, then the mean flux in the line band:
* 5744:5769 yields -0.10 mag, 212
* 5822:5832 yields -0.06 mag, 211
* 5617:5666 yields -0.02 mag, 189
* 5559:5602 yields 0.03 mag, 176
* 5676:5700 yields -0.05 mag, 198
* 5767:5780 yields -0.10 mag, 215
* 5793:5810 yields -0.11 mag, 219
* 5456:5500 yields 0.01 mag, 171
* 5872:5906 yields 0.34 mag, 149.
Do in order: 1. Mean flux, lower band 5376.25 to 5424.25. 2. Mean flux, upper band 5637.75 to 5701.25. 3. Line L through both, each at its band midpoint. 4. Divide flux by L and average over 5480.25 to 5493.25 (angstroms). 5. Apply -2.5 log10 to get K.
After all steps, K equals 0.03 mag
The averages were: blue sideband 170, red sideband 195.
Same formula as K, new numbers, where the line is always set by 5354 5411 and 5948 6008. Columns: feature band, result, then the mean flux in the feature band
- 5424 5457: 0.02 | 169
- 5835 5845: -0.09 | 218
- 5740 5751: -0.10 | 212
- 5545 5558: -0.09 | 196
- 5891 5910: 0.46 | 134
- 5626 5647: -0.03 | 191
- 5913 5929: 0.02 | 202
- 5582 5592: 0.09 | 167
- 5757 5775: -0.09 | 213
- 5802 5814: -0.11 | 219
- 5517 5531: -0.06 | 187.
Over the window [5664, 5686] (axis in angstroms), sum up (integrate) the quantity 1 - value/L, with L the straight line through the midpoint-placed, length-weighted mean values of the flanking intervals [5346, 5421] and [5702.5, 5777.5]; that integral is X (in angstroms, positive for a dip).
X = 0.3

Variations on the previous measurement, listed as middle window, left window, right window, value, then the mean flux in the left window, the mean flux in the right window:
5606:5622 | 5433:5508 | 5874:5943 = -1.4 angstroms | 171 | 177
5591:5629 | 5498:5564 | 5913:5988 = 2.1 angstroms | 184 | 208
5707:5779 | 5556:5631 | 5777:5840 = -1.7 angstroms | 180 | 213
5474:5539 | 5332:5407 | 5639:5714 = 0.8 angstroms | 165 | 195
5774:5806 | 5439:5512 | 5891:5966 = -4.7 angstroms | 172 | 188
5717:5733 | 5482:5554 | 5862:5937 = -2.2 angstroms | 181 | 179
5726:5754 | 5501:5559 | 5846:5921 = -4.4 angstroms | 184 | 179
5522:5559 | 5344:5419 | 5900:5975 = -2.9 angstroms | 166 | 204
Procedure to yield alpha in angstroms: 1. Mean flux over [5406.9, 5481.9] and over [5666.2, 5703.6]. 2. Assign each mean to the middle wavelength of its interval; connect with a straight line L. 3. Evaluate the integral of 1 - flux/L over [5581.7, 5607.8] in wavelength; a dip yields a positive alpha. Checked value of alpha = 2.4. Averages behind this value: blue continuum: 169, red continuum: 197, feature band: 170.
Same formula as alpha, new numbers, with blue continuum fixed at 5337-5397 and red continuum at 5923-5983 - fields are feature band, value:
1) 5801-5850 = -4.08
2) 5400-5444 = 0.43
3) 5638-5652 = -0.46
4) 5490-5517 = 0.79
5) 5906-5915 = 0.12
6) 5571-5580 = 0.02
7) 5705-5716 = -0.10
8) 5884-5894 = 4.27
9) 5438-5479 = 0.95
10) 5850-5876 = -0.16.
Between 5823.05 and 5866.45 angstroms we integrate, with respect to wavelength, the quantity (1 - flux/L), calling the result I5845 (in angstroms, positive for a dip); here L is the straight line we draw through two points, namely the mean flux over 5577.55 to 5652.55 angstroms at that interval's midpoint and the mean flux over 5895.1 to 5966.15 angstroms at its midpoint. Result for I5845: -4.2 angstroms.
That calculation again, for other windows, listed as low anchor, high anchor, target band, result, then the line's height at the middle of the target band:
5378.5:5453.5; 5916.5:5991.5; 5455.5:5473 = 0.4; 173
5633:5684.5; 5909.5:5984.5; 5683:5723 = 0.3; 197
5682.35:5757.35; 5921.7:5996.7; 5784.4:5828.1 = -2.0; 205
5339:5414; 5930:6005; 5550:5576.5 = -1.2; 179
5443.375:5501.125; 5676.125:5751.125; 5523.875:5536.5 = -0.7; 177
